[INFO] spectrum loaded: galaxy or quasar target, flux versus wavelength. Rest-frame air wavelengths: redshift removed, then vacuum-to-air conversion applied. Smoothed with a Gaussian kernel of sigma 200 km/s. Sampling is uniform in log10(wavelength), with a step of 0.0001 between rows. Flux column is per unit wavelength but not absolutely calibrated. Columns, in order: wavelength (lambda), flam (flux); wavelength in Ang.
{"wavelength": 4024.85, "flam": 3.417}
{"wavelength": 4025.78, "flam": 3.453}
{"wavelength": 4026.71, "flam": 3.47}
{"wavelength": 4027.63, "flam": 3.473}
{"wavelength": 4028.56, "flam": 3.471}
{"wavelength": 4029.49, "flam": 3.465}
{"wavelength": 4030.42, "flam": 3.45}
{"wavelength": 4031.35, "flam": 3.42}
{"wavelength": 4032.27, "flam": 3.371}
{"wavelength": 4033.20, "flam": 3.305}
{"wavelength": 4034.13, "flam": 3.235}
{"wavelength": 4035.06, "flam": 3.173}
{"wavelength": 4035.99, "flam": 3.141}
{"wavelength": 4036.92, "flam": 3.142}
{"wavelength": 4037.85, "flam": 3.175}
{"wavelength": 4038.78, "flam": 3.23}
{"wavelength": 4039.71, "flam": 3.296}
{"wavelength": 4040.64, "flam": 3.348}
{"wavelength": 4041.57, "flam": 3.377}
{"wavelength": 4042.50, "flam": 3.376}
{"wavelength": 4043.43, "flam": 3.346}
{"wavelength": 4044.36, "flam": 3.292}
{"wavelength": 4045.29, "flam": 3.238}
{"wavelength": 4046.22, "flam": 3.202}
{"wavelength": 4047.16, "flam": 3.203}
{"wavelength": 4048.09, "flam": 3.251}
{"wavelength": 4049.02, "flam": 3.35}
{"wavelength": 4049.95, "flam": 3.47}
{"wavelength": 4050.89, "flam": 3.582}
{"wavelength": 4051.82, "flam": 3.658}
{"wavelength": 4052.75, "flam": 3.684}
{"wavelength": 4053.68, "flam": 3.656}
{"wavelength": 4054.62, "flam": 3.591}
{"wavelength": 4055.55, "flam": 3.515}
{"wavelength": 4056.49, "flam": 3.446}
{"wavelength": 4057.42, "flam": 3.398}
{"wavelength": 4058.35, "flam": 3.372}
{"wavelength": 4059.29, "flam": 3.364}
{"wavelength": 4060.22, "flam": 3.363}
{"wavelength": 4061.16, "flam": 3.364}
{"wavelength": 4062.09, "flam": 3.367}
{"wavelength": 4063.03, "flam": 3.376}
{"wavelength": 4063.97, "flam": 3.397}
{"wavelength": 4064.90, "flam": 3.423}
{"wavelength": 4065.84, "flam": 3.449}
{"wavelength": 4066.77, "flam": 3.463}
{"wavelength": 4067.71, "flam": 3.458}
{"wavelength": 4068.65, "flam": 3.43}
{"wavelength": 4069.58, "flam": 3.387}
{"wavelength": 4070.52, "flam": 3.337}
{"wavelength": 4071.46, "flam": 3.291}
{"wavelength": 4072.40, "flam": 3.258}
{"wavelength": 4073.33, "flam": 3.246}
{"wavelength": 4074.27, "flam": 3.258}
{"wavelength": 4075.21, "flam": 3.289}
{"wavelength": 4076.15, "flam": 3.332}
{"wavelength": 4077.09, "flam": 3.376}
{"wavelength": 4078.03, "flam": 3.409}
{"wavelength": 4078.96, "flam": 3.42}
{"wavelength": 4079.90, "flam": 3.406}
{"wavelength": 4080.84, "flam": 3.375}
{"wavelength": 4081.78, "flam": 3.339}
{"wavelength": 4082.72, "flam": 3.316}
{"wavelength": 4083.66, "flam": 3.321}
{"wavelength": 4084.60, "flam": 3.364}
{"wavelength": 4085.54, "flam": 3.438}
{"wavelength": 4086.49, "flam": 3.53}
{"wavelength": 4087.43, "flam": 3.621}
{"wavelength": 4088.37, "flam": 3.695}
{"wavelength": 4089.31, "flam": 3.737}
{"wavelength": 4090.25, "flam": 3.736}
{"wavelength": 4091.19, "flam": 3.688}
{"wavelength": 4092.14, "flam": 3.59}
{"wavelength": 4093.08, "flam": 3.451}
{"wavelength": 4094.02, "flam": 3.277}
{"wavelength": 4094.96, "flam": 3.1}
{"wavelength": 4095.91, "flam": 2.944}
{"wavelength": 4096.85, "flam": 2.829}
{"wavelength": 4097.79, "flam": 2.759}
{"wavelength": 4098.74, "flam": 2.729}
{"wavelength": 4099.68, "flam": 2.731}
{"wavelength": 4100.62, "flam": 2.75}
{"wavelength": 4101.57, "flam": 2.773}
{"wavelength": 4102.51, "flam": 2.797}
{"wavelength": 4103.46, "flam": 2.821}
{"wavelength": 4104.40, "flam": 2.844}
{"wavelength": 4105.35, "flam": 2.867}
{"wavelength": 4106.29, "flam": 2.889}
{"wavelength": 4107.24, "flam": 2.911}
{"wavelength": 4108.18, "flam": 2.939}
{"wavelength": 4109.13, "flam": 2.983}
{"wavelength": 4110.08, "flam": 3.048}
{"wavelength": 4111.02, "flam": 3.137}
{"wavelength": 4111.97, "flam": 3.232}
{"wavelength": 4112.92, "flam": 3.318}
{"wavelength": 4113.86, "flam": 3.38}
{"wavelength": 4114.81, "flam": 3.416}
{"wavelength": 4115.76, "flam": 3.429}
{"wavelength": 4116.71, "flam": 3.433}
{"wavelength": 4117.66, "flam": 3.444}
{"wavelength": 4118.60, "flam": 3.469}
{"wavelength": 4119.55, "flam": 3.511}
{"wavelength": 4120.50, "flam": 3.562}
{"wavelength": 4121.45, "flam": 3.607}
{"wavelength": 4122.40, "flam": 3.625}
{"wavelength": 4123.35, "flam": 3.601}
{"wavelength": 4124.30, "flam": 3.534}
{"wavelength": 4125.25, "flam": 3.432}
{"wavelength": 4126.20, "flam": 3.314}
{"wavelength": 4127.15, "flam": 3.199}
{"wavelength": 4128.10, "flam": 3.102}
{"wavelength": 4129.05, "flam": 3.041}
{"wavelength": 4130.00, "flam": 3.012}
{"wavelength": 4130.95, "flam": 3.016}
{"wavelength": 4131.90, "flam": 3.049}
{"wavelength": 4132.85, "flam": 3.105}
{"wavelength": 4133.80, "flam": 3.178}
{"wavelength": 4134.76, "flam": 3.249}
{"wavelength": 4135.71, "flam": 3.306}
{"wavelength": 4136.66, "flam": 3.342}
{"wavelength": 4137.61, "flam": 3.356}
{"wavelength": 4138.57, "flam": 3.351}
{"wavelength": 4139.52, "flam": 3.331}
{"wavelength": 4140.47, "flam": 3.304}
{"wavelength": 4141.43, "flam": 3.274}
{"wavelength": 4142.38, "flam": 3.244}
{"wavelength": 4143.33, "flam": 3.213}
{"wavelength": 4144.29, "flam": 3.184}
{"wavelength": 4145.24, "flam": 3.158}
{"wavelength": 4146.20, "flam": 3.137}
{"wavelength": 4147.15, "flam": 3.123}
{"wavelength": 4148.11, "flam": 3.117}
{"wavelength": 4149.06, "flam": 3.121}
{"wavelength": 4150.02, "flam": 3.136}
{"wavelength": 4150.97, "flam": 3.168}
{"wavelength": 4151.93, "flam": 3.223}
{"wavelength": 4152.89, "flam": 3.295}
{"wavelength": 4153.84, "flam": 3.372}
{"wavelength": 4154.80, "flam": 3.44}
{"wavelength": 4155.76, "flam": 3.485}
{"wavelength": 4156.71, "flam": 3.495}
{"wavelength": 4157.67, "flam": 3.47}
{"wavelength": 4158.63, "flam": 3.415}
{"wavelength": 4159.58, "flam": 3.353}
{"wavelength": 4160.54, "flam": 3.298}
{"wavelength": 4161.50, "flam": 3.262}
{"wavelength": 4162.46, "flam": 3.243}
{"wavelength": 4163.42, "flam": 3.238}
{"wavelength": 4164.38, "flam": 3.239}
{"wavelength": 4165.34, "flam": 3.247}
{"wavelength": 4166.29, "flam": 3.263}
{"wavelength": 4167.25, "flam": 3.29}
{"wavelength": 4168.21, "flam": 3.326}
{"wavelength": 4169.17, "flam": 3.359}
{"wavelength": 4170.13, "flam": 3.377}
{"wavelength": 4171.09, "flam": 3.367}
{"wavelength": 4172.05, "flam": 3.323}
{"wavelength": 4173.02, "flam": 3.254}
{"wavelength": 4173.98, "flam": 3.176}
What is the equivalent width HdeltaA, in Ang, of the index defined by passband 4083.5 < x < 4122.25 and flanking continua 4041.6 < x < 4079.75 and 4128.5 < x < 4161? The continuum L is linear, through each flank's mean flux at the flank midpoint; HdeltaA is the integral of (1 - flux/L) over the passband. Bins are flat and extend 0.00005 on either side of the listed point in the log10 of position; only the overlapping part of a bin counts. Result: 1.1 Ang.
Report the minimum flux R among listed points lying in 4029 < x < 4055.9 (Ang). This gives 3.141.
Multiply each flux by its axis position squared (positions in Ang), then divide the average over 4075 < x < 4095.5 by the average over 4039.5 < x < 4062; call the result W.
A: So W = 1.03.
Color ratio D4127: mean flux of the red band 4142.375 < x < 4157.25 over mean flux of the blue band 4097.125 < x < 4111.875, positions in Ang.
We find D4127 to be 1.13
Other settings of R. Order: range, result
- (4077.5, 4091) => 3.316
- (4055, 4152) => 2.729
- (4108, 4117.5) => 2.939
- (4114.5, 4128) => 3.199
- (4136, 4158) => 3.117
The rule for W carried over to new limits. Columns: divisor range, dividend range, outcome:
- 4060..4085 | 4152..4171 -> 1.04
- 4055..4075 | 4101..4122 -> 0.96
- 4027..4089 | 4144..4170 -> 1.02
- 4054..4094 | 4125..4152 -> 0.96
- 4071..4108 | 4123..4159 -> 1.04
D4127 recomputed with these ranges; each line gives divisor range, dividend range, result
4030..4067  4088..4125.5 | 0.96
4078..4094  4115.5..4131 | 0.97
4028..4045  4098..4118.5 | 0.92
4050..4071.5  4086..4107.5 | 0.91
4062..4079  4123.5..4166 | 0.97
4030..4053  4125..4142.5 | 0.97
